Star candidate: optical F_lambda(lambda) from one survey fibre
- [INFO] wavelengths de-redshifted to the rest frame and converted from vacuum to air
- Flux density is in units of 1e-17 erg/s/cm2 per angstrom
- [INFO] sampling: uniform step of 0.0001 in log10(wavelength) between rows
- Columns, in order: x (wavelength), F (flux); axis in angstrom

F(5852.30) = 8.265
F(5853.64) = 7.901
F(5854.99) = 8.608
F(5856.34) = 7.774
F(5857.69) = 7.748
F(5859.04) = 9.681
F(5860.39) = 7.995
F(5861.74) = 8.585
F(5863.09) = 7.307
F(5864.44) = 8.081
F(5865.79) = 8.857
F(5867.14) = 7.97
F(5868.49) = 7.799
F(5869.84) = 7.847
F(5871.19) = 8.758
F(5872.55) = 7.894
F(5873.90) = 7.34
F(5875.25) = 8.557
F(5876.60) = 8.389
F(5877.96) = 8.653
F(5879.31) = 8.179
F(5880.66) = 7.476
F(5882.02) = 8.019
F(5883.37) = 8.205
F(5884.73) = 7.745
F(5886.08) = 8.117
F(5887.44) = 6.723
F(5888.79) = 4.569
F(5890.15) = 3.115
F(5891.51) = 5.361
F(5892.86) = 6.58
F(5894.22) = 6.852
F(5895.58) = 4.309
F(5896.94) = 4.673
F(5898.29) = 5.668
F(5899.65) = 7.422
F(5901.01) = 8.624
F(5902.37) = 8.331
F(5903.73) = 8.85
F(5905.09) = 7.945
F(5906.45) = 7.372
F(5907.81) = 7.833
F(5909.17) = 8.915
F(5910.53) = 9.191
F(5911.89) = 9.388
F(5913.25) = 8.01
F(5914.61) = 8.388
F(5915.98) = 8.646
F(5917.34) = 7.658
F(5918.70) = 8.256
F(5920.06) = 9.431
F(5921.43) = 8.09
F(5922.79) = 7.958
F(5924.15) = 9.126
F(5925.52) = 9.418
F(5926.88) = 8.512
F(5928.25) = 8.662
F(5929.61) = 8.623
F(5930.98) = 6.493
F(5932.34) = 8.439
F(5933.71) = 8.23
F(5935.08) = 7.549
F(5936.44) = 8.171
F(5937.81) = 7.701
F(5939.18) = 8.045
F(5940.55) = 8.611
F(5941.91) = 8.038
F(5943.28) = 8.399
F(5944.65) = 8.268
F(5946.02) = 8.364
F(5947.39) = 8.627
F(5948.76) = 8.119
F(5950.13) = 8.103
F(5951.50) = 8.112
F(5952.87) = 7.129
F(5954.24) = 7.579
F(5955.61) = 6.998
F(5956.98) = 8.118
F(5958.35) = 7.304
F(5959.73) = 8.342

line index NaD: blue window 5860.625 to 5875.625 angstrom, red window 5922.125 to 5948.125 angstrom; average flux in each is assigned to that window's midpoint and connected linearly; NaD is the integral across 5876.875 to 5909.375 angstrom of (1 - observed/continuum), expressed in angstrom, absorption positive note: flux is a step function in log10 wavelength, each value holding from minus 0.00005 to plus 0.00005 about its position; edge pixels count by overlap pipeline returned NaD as 4.4 angstrom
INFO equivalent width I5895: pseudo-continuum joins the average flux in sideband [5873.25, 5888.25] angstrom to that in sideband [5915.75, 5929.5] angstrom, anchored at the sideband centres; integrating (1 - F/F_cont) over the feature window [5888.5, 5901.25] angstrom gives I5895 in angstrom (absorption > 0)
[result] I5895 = 3.91 angstrom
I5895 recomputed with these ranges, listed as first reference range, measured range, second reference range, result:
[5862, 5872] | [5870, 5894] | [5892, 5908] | 1.1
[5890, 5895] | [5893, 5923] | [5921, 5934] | -3.9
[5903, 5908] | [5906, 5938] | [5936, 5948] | -0.9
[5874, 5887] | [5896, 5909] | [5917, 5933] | 1.3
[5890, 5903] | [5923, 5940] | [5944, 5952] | -1.5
